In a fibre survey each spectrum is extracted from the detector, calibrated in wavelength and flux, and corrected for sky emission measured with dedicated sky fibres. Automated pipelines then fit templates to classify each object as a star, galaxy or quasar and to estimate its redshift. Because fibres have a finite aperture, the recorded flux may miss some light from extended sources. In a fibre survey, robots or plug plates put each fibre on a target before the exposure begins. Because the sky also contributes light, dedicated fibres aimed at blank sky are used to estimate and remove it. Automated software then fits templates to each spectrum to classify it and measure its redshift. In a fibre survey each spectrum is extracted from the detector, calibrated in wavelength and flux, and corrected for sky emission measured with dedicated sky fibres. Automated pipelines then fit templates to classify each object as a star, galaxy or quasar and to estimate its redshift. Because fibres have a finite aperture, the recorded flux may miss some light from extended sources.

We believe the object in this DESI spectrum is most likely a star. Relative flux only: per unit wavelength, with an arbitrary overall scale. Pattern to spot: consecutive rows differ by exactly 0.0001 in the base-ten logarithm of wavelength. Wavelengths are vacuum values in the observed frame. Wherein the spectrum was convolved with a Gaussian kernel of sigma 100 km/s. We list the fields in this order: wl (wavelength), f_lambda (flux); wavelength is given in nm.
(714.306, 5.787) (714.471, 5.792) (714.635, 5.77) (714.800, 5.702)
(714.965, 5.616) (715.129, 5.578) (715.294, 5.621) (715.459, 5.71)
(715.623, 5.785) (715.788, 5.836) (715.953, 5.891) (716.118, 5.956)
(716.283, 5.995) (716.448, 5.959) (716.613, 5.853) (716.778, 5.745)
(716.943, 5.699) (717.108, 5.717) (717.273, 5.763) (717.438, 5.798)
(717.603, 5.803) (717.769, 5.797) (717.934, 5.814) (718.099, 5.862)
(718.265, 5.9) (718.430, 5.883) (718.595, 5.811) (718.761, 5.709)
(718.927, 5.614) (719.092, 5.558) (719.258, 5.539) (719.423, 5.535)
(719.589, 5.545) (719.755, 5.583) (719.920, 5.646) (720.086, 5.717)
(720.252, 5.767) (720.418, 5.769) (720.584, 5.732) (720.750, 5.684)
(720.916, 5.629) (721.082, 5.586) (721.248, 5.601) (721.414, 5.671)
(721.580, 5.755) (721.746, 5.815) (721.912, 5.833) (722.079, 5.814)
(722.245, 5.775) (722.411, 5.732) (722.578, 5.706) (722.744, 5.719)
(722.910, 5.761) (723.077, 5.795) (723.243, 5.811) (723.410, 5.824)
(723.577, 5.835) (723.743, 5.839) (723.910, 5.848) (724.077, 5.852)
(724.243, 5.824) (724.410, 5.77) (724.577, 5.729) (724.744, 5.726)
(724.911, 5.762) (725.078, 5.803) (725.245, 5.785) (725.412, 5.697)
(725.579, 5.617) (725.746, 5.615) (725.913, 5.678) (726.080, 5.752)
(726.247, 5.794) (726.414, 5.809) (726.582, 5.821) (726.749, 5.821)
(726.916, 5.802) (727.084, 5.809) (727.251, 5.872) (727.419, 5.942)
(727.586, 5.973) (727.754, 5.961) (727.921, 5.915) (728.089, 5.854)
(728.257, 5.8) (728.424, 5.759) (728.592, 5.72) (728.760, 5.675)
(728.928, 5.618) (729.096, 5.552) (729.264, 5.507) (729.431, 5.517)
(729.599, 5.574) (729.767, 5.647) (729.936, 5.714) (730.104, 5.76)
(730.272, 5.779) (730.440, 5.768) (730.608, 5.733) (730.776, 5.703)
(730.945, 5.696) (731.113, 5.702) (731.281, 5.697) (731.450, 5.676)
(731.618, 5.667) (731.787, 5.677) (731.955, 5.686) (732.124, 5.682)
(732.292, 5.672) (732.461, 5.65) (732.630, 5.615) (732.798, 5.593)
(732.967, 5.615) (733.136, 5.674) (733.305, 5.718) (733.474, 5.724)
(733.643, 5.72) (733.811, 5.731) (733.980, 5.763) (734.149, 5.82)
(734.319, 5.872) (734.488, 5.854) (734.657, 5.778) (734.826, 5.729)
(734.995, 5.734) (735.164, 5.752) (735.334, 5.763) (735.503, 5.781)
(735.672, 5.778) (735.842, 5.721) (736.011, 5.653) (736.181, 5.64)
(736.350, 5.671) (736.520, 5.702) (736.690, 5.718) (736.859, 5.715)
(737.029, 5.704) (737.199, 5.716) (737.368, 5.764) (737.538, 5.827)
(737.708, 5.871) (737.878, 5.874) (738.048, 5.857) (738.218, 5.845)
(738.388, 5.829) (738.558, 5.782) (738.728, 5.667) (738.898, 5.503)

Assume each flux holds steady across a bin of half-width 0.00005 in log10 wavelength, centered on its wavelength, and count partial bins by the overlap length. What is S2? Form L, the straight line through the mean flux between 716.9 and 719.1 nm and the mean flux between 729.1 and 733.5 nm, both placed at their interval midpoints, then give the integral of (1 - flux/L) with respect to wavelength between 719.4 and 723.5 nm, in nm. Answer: 0.02 nm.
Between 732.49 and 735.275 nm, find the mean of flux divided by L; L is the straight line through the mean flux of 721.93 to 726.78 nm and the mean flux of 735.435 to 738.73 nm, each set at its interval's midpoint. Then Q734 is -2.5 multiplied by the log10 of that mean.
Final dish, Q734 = 0.01 mag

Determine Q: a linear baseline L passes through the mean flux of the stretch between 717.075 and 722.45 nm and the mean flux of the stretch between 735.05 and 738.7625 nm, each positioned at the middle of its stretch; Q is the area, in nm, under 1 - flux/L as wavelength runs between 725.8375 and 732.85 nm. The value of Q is 0.01 nm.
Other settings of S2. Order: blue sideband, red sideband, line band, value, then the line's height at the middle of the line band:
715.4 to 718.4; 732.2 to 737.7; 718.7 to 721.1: 0.07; 5.81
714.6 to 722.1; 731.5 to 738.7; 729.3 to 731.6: 0.02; 5.74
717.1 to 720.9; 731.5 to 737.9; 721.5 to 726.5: -0.04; 5.72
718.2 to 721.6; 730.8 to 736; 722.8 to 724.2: -0.03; 5.69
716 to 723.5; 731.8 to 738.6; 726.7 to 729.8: -0.01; 5.74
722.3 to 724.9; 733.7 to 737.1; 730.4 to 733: 0.04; 5.76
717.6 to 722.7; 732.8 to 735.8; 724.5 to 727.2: -0.01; 5.73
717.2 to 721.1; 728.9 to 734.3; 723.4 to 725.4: -0.03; 5.7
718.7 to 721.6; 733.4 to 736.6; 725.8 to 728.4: -0.07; 5.69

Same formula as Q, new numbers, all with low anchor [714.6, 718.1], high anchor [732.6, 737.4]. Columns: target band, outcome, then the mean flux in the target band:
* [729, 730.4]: 0.03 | 5.64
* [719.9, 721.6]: 0.02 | 5.68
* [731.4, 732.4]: 0.01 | 5.68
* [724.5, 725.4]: 0.00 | 5.75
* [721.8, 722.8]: 0.00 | 5.76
